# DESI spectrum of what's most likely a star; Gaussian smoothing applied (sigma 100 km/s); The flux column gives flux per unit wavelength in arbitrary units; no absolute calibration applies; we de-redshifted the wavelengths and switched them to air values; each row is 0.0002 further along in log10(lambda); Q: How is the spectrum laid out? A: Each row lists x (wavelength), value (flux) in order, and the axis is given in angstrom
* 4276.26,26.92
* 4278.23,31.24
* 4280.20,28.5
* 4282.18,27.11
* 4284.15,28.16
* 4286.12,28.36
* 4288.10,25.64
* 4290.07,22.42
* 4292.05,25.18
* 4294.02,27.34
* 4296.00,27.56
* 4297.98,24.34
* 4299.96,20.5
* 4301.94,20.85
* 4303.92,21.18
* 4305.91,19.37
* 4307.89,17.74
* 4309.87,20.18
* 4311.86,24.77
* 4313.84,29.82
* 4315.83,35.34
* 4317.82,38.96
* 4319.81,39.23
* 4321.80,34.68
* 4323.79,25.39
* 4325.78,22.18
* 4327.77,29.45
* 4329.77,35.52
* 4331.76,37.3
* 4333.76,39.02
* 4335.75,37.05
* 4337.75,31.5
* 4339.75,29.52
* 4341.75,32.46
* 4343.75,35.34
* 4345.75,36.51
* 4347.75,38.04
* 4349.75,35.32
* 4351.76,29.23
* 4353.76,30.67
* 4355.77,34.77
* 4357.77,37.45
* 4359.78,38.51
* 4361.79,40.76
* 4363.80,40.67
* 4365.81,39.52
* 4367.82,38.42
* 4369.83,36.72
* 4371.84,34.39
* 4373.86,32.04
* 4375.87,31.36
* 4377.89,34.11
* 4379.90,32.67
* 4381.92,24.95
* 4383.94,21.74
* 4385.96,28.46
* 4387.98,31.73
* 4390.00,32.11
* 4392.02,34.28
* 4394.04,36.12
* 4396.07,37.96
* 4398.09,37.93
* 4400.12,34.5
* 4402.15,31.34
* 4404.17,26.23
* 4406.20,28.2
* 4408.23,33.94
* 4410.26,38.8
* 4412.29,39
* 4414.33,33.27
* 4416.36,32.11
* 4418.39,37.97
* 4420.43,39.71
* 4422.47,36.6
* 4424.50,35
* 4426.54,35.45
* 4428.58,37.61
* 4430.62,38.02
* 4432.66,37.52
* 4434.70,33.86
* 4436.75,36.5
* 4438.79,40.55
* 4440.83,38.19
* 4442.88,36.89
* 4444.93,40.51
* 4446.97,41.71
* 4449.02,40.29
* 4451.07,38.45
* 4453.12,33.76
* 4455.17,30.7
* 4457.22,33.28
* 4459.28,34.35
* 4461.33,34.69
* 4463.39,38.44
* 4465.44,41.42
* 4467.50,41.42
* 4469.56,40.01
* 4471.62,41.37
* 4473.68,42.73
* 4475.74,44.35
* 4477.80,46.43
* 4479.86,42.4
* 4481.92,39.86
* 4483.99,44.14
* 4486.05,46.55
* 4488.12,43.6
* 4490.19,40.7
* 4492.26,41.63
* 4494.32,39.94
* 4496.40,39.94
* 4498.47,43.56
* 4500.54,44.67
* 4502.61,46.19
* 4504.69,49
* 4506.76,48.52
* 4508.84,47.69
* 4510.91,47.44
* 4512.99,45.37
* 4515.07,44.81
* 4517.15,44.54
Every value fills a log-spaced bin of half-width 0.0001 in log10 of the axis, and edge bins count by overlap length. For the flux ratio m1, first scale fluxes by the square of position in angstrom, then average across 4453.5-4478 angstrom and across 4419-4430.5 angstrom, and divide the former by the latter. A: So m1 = 1.1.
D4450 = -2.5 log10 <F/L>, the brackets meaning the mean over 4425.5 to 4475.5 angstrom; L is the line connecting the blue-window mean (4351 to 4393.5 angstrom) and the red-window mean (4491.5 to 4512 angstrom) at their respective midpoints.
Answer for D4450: 0.07 mag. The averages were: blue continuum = 33.6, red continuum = 44.9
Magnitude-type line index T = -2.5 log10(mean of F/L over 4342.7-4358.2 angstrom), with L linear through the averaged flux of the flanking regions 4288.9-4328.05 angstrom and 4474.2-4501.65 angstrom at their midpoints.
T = -0.15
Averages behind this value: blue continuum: 26.3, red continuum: 42.9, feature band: 34.6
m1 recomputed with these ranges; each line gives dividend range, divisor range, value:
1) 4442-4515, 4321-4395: 1.31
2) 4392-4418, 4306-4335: 1.17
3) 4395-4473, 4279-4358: 1.30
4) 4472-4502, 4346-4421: 1.32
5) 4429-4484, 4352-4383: 1.16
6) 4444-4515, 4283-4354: 1.53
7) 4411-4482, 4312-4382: 1.16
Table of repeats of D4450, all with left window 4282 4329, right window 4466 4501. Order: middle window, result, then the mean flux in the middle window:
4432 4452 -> 0.01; 38.5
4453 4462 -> 0.20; 33.3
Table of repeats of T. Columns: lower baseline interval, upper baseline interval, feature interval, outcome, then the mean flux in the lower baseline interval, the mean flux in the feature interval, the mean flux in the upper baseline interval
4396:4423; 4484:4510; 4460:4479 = 0.01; 34.7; 41.1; 44.4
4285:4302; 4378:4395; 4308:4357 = -0.19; 24.9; 32.4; 30.5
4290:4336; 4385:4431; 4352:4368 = -0.18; 28.1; 37.2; 34.6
